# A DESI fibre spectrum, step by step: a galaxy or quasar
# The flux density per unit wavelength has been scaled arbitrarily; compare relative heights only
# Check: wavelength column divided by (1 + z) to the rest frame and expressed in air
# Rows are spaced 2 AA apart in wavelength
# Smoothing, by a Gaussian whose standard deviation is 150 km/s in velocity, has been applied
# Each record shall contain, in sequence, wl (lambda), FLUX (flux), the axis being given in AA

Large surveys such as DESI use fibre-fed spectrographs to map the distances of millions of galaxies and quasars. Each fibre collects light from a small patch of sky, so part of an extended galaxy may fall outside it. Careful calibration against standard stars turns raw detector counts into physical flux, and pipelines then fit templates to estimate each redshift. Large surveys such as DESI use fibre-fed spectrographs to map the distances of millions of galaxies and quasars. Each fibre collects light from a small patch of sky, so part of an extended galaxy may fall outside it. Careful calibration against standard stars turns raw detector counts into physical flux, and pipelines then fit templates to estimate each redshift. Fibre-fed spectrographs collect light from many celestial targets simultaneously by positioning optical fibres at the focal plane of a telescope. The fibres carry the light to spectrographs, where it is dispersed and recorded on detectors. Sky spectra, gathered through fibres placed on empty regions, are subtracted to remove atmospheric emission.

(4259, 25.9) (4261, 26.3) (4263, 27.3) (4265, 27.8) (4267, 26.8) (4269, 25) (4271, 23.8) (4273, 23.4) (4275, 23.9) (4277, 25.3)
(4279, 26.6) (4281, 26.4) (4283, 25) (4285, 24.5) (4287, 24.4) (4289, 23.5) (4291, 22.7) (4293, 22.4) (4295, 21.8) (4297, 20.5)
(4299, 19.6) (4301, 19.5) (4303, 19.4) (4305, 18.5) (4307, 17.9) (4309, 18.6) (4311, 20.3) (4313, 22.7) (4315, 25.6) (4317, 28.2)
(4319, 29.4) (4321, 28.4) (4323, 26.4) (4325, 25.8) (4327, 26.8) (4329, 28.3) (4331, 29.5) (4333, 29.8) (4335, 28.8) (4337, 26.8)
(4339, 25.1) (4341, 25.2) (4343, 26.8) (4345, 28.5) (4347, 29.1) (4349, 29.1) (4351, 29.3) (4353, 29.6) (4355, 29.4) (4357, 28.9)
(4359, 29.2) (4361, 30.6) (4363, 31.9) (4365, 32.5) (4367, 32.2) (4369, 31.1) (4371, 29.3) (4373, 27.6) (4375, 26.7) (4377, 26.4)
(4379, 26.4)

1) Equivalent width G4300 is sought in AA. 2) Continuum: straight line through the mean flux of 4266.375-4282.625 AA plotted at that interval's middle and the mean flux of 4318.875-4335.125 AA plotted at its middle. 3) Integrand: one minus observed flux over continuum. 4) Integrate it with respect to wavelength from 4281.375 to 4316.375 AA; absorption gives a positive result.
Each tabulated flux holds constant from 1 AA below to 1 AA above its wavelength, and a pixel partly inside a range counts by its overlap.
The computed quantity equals 6.2 AA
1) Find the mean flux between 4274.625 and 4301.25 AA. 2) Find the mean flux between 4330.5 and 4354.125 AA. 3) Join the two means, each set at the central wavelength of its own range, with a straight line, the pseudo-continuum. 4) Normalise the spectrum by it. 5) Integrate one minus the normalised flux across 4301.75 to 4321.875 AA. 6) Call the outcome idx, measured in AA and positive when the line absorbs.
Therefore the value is 2.14 AA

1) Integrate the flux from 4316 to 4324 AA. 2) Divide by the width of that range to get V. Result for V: 28.1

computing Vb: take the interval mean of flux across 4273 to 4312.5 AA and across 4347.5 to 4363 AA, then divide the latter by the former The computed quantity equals 1.3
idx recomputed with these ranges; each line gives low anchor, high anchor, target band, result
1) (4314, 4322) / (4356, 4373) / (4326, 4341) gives 0.6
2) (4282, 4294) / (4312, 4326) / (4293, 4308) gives 3.1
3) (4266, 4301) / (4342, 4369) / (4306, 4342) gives 1.9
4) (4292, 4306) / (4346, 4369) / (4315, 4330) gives -2.0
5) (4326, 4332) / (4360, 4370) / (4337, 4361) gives 1.5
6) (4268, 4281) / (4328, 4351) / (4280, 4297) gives 1.2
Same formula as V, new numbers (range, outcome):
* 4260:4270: 26.6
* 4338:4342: 25.1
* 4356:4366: 30.6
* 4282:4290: 24.4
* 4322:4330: 26.8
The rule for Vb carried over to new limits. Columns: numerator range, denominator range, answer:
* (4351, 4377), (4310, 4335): 1.11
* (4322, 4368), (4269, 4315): 1.28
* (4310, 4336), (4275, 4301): 1.15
